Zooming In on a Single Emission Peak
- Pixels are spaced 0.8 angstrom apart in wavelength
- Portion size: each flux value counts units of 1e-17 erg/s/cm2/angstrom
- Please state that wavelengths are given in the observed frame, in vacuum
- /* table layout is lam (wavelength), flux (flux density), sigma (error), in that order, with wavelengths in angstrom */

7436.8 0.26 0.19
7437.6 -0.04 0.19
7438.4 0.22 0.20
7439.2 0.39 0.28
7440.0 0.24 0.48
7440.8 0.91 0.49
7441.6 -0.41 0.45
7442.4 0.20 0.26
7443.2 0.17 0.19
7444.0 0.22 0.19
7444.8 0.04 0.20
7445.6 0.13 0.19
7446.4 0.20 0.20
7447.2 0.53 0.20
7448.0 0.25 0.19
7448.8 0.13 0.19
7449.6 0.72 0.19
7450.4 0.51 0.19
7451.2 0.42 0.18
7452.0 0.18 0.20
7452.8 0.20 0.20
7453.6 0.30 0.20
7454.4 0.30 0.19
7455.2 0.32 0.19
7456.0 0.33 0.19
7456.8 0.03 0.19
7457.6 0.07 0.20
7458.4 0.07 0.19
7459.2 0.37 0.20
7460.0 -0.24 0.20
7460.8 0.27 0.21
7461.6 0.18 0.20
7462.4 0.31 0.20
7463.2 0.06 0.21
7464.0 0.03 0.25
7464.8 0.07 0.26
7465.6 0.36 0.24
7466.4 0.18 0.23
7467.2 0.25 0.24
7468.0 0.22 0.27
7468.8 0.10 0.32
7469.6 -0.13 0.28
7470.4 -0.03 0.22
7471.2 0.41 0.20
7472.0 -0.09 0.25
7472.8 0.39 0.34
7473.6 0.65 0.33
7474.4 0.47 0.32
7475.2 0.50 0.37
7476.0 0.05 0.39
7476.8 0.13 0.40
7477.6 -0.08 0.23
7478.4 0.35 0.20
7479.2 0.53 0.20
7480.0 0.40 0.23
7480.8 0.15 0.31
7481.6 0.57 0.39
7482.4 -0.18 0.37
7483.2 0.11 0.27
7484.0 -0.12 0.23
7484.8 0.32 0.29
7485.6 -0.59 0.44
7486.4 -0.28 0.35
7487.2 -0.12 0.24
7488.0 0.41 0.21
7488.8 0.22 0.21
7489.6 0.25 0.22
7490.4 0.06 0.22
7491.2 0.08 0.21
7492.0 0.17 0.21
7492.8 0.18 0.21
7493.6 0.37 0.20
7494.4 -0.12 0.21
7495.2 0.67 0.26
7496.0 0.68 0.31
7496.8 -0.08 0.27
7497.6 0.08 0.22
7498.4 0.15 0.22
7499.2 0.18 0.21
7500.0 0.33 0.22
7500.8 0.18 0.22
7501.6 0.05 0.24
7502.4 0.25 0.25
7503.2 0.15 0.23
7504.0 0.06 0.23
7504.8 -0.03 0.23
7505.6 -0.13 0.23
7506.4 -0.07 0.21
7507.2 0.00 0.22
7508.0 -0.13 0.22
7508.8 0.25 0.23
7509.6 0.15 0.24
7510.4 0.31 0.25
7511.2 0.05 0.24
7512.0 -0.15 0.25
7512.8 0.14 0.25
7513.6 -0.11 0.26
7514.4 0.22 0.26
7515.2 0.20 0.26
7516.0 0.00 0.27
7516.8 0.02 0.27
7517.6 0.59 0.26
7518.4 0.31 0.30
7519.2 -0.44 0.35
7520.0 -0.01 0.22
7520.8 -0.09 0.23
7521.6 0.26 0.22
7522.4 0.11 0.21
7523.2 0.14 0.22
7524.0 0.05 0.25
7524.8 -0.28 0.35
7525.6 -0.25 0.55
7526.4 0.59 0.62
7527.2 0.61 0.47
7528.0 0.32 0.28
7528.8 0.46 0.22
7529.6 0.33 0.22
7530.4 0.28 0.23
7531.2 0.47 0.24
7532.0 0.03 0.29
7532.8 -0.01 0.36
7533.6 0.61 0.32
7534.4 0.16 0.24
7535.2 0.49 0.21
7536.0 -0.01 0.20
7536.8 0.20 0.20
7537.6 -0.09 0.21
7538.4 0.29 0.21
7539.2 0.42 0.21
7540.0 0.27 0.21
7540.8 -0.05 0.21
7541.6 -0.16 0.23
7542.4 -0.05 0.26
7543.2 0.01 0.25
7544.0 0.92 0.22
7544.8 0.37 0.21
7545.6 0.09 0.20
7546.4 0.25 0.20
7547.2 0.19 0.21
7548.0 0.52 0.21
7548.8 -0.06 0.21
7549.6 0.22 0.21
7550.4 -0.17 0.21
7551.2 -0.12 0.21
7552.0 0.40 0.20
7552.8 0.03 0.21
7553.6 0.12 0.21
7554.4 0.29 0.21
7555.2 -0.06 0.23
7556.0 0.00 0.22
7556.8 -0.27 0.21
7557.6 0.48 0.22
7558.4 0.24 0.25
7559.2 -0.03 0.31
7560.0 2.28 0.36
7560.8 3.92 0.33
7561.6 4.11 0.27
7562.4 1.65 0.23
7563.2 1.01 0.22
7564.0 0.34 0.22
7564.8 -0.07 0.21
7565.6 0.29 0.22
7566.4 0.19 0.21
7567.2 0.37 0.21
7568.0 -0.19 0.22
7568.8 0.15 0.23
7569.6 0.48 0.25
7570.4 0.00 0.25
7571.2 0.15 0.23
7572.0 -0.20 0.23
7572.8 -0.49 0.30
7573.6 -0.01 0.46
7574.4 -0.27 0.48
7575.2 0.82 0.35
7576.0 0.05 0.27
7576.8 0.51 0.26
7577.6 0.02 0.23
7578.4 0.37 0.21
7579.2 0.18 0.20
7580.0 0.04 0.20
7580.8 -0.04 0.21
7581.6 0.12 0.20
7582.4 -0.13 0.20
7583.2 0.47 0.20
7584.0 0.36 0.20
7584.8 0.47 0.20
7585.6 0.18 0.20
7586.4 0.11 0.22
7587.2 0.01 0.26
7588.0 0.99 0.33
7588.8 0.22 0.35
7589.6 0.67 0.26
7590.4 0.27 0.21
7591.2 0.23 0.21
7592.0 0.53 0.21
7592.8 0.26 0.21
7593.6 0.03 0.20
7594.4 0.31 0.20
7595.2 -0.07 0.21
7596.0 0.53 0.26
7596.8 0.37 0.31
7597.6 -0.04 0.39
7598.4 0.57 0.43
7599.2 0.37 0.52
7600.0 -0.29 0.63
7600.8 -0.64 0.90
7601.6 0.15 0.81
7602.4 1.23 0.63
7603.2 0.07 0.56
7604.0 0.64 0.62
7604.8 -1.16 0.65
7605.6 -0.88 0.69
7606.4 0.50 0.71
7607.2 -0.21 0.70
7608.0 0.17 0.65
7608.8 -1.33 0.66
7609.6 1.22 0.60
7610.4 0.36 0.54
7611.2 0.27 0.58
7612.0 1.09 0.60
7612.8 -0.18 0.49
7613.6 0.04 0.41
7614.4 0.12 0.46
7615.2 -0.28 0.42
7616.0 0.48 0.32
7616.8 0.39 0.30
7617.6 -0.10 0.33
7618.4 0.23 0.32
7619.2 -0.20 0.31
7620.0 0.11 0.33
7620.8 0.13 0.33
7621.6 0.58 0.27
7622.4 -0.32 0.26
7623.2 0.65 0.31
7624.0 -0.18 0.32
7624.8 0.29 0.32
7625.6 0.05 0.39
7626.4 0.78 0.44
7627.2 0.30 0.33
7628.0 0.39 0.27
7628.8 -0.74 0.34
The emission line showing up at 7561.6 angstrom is Halpha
